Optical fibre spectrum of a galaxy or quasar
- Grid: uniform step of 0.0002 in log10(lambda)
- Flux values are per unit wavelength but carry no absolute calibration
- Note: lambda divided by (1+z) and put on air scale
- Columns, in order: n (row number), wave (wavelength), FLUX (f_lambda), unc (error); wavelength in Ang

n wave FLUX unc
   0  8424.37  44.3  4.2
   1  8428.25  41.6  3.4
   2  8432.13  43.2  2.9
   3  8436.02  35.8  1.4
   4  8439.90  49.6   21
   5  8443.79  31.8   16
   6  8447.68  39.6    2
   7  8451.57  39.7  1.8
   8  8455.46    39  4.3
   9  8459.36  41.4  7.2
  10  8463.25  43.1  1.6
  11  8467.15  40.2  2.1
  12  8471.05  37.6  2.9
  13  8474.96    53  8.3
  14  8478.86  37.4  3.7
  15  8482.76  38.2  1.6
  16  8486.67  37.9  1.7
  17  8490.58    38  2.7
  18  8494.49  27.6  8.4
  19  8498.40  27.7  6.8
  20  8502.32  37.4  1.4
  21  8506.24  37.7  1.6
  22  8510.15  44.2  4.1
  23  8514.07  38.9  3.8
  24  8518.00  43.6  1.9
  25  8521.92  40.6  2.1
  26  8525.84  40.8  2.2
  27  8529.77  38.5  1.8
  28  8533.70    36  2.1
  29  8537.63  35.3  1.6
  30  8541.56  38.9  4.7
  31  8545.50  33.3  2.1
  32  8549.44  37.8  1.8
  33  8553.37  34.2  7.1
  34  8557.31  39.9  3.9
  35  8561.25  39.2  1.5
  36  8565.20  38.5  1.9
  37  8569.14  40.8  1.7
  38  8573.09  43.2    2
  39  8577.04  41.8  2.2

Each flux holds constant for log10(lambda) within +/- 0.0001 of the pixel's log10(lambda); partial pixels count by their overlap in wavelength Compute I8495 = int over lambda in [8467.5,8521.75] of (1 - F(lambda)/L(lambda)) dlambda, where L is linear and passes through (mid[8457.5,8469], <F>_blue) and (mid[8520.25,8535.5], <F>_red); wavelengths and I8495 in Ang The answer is 2.4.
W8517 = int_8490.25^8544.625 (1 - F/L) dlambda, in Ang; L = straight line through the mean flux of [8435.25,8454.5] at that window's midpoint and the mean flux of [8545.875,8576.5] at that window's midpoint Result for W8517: 2.4 Ang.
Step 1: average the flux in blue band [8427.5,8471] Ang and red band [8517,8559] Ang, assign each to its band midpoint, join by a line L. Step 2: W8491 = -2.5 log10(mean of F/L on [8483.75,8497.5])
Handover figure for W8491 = 0.15 mag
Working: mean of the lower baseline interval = 40.3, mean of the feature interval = 34.2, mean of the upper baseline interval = 37.9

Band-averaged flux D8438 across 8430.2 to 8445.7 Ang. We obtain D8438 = 40.1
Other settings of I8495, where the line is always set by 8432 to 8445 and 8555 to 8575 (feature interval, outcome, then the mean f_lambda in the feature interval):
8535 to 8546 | 1.1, 36.2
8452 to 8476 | -1.0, 41.8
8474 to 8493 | 0.1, 40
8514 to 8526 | -0.3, 41.3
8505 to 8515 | -0.1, 40.6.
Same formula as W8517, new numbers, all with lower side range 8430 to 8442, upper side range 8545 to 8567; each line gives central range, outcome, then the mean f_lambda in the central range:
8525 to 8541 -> 0.4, 37.5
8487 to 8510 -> 2.9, 34.8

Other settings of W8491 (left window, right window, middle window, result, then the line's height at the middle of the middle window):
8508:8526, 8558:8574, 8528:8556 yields 0.128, 40.9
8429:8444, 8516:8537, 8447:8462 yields 0.020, 40.9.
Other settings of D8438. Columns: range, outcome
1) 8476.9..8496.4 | 35.9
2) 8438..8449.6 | 40.3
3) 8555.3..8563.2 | 39.5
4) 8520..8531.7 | 40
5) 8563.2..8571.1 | 39.6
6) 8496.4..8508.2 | 34.3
